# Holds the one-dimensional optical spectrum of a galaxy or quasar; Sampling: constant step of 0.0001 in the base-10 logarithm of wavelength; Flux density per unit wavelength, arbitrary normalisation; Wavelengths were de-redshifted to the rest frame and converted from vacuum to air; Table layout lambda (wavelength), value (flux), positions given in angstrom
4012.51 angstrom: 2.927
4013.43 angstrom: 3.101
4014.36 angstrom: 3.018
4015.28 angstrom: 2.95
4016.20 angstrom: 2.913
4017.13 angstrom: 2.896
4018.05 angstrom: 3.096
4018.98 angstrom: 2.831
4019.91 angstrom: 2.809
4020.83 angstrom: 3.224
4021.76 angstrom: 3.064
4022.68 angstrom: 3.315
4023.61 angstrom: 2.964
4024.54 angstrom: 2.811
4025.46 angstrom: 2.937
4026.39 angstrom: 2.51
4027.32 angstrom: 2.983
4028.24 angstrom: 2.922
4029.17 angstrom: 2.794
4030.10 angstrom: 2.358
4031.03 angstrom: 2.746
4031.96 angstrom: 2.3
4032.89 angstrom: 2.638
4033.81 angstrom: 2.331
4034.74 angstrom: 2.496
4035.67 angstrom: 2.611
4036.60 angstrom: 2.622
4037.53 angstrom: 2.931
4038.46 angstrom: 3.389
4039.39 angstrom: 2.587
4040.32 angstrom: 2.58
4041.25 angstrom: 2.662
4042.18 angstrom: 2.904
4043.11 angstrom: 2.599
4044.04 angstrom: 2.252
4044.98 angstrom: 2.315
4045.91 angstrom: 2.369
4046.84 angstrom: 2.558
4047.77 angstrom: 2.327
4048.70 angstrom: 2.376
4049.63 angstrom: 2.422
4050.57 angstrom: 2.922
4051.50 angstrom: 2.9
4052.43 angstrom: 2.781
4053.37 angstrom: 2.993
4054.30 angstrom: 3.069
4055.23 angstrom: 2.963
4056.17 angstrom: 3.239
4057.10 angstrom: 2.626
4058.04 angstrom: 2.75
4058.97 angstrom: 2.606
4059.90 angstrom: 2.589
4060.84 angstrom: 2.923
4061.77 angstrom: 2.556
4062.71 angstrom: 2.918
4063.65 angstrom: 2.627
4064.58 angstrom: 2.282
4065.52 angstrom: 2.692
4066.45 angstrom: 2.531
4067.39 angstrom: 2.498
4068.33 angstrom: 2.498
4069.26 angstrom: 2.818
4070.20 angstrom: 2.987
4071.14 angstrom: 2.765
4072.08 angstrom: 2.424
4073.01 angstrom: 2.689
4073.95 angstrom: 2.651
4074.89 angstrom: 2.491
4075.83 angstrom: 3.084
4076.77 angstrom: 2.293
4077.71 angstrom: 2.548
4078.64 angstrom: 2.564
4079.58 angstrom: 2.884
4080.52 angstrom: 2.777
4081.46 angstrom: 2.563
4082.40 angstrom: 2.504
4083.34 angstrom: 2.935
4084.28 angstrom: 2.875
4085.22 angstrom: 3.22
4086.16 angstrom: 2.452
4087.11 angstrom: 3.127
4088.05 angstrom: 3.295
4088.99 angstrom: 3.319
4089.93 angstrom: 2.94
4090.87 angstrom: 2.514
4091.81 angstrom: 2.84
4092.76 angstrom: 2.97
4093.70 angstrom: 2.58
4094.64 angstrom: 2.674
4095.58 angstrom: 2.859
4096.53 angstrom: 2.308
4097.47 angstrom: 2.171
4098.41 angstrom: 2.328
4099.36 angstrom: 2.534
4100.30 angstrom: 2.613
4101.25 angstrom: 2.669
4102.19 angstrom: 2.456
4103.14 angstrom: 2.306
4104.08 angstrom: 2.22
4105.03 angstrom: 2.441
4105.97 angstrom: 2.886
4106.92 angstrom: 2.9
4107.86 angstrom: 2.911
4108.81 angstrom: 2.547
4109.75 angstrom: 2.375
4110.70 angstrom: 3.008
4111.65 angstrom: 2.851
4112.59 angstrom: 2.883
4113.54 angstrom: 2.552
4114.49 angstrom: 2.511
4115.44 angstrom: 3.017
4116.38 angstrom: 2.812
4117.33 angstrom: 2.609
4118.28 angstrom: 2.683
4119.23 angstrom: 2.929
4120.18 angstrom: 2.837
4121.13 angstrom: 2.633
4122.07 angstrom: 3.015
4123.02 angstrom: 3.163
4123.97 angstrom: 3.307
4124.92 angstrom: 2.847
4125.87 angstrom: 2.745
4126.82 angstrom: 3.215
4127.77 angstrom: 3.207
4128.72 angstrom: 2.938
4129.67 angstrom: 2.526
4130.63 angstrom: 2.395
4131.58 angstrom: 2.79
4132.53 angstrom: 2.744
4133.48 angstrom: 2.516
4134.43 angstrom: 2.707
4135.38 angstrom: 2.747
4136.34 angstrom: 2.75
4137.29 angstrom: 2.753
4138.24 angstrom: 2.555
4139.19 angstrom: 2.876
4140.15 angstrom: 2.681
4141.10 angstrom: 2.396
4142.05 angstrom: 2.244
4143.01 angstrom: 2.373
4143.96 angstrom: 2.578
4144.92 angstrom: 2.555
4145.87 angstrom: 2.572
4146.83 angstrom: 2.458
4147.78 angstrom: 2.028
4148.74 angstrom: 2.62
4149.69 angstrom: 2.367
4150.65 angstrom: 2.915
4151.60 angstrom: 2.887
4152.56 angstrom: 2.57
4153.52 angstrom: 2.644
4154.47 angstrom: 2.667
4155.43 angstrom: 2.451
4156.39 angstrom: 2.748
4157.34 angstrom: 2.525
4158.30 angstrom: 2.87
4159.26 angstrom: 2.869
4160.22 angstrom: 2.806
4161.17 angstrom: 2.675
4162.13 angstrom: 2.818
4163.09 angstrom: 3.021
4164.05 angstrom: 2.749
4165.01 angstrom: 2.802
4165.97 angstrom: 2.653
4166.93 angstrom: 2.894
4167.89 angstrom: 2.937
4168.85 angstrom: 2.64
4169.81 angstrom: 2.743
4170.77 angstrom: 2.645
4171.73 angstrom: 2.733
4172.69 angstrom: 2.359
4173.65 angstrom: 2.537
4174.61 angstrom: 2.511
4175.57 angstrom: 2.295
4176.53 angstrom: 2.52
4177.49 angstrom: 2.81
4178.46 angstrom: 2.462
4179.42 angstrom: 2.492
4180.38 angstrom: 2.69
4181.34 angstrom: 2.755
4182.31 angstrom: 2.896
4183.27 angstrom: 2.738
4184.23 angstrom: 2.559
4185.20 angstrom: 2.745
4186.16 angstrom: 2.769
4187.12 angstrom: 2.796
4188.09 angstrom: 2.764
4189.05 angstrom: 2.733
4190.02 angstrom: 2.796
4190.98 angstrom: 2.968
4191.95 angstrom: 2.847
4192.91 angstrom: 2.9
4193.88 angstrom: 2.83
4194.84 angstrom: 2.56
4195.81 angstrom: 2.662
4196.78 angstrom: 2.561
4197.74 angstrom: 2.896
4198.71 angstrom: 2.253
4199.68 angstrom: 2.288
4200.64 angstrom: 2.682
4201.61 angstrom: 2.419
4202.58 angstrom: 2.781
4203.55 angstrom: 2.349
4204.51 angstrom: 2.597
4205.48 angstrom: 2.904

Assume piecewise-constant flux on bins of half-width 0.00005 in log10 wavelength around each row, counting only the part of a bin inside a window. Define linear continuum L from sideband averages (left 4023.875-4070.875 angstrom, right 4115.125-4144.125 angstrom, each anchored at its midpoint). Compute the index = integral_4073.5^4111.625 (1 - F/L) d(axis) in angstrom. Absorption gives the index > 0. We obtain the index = 0.47 angstrom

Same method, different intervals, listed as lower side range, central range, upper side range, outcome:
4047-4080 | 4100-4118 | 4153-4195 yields 0.25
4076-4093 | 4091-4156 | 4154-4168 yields 2.69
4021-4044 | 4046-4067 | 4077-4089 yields 0.60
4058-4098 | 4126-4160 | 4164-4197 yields 0.63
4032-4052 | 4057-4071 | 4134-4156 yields -0.35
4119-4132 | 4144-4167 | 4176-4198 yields 1.18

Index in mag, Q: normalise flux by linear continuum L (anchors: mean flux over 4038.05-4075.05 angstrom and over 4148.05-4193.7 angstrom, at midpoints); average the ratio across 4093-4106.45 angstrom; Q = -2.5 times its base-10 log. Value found 0.07 mag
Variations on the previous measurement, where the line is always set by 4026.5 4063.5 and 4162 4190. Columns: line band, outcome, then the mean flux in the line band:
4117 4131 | -0.072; 2.87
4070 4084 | 0.006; 2.67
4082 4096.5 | -0.066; 2.86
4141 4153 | 0.076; 2.51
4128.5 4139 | 0.007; 2.67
